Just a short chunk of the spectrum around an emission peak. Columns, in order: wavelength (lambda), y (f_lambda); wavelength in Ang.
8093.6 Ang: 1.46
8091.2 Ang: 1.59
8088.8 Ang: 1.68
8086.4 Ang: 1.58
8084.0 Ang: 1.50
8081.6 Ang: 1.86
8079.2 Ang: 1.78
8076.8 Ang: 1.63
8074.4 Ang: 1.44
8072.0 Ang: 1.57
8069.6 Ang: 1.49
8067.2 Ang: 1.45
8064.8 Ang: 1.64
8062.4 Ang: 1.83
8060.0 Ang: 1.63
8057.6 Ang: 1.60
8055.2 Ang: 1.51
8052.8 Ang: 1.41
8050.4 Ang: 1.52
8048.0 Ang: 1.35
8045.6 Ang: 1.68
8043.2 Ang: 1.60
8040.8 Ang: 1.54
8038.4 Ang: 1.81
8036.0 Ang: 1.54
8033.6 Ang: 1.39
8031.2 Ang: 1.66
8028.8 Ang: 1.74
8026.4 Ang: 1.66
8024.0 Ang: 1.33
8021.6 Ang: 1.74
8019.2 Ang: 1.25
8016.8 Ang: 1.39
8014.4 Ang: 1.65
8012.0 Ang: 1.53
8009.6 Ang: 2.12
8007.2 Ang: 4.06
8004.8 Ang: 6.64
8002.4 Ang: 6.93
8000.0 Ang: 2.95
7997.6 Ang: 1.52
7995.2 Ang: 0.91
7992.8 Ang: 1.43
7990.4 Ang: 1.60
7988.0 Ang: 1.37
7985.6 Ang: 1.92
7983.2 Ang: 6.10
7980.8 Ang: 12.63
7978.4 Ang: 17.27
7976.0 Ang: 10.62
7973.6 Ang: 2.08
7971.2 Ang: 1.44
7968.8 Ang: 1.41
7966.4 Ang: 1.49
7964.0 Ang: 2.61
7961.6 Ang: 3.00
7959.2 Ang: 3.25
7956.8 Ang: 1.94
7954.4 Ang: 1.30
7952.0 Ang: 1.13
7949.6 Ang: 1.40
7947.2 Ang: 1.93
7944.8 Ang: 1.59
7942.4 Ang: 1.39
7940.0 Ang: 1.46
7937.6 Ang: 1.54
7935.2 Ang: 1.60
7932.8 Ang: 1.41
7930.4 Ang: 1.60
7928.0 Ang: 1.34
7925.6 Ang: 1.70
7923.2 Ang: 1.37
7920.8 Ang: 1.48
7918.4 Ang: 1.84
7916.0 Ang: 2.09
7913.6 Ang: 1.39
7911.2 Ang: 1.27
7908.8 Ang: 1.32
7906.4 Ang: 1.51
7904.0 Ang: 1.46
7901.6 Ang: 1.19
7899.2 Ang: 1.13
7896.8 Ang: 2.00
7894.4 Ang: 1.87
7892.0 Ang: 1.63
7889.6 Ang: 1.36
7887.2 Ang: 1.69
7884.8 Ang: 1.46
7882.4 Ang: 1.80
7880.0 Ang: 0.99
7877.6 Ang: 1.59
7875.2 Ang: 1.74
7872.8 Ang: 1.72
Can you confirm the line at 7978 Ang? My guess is H-alpha 6563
